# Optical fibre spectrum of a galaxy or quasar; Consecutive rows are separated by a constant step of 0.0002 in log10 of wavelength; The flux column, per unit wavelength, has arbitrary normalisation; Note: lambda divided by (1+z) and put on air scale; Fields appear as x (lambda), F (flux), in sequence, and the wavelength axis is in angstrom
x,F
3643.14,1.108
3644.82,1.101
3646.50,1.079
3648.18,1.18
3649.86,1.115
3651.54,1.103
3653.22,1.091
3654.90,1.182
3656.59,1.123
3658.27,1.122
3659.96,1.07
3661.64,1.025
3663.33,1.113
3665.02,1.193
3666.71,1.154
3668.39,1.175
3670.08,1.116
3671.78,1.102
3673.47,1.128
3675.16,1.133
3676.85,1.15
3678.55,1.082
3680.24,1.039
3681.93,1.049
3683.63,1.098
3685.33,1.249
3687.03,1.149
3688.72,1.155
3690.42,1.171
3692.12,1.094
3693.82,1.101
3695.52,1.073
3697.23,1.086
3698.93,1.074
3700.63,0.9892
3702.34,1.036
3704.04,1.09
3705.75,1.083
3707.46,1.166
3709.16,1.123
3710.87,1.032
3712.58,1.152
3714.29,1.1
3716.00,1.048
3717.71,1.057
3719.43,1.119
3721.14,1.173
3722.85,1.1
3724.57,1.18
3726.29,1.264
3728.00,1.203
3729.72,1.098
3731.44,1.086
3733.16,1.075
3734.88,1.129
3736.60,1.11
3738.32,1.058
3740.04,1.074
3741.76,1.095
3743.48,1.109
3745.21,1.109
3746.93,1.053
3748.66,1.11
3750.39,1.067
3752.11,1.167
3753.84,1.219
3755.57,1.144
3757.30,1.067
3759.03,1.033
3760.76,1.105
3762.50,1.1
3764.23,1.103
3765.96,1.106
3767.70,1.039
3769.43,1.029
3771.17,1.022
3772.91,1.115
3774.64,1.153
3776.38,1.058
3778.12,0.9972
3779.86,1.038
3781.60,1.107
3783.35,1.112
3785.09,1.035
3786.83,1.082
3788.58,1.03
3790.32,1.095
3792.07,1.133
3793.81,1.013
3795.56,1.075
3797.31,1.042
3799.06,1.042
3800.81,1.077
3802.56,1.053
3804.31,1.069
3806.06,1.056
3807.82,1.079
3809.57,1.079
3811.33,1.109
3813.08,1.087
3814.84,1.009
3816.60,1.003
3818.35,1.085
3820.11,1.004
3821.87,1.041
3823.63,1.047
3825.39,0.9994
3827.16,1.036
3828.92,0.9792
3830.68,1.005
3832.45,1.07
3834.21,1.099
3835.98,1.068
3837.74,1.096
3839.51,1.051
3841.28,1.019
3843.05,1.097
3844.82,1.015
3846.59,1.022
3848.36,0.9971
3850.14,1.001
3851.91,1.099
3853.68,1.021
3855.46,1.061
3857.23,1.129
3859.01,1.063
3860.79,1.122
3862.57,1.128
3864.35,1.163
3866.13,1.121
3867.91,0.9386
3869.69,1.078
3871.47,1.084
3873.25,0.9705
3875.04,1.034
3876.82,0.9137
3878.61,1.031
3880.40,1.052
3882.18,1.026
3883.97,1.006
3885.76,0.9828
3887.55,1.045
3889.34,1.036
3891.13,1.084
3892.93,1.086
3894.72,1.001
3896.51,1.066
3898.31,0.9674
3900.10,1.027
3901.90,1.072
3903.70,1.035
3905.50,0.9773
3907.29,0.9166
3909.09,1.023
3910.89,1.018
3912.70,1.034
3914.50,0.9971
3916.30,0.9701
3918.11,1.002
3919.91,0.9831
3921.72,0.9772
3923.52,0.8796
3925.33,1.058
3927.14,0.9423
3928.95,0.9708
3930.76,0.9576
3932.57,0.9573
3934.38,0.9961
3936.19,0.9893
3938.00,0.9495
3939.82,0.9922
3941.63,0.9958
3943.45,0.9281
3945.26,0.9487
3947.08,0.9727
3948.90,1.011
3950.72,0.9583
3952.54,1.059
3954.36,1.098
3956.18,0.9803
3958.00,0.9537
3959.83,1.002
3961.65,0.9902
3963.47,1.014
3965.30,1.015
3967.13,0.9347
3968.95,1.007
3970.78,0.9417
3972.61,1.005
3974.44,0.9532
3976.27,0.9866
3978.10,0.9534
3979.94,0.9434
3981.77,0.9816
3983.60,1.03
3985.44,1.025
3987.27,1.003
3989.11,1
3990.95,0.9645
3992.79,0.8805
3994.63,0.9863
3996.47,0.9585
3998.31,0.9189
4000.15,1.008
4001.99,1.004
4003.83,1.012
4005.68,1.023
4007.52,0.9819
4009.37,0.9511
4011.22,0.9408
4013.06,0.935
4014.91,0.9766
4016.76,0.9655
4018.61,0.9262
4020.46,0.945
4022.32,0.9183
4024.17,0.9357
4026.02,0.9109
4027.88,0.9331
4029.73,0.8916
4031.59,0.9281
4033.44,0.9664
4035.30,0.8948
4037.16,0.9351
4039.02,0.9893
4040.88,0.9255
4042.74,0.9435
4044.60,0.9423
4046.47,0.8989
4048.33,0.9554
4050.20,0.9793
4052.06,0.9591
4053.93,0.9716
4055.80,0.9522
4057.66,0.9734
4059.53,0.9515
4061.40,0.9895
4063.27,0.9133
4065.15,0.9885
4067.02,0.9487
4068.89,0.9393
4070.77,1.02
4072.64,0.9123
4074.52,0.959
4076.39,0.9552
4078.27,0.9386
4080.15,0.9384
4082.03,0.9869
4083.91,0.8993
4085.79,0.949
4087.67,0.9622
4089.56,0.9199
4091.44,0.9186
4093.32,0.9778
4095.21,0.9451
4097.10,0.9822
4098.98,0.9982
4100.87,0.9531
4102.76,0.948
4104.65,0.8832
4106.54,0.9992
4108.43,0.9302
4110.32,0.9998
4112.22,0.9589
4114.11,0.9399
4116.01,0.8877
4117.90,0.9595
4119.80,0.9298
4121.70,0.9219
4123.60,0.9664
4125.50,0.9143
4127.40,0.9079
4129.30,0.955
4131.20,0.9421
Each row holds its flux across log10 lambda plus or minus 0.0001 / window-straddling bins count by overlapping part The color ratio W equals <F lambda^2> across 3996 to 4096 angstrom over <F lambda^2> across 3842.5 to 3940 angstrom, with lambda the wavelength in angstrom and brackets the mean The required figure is 1.01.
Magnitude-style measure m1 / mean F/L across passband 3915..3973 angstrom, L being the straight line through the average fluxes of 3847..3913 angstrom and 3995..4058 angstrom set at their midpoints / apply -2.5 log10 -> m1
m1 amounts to 0.02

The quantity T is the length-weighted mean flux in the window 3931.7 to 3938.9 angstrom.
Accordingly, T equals 0.974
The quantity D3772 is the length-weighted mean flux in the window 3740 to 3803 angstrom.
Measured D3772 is 1.08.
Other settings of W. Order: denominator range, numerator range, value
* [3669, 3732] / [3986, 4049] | 1.01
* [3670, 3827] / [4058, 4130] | 1.04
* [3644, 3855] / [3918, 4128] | 1.02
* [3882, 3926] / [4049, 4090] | 1.03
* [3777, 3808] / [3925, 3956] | 1.00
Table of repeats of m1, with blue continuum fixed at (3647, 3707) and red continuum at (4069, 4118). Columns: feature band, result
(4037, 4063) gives 0.01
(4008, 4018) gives 0.03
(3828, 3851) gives 0.01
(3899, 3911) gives 0.02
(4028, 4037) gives 0.06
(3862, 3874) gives -0.03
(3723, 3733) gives -0.06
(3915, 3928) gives 0.05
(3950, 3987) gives 0.01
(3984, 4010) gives 0.01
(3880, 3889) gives 0.01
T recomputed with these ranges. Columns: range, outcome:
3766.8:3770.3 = 1.03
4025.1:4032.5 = 0.915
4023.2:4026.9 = 0.925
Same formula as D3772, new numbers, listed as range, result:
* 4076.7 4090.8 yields 0.942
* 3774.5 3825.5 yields 1.06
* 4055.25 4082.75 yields 0.958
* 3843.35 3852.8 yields 1.03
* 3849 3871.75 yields 1.08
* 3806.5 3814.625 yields 1.08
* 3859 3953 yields 1.01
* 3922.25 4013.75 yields 0.979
